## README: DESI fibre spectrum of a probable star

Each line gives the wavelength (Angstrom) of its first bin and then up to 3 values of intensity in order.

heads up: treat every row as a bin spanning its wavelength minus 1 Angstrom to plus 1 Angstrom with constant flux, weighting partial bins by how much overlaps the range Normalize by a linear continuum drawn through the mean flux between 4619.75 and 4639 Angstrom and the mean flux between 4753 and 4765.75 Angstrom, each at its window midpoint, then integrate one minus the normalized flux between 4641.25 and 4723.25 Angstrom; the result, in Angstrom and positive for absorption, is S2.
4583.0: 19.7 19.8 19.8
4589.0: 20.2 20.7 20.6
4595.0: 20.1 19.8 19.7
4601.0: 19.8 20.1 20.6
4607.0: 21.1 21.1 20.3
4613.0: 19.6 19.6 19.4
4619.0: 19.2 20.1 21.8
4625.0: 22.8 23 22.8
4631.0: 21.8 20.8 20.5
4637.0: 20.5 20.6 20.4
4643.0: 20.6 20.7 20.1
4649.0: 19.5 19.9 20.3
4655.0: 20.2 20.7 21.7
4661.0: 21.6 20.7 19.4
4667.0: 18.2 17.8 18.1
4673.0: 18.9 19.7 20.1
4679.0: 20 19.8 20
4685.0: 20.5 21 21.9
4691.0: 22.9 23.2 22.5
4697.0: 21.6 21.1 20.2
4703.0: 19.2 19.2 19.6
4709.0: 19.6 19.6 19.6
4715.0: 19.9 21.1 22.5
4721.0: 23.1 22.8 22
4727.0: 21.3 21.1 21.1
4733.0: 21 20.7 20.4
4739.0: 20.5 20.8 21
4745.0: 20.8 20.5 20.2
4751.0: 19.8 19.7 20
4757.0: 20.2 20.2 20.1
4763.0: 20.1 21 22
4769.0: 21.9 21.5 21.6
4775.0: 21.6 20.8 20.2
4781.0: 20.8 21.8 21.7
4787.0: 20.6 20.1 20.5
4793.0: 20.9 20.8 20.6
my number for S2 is 2.0 Angstrom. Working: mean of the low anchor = 21.5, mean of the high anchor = 20.2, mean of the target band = 20.4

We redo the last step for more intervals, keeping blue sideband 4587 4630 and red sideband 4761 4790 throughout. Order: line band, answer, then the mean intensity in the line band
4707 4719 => 0.4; 20.1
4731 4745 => 0.1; 20.8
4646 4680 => 1.5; 19.8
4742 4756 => 0.5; 20.3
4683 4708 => -0.2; 21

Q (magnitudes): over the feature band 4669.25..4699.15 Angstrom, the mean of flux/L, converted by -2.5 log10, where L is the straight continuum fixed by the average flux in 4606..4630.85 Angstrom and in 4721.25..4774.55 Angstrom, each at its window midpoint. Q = 0.01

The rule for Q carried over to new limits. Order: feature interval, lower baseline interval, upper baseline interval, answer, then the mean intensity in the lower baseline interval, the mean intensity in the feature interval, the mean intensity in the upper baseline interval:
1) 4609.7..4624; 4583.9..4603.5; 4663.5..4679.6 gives -0.01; 20.1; 20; 19.1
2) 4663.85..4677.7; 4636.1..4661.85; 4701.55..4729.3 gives 0.09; 20.5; 18.9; 20.7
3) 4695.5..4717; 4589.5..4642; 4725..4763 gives 0.03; 20.6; 20.1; 20.6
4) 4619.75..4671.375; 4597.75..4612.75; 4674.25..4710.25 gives -0.01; 20.3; 20.6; 20.7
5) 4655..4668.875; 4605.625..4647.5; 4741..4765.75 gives 0.02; 20.8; 20.2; 20.3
